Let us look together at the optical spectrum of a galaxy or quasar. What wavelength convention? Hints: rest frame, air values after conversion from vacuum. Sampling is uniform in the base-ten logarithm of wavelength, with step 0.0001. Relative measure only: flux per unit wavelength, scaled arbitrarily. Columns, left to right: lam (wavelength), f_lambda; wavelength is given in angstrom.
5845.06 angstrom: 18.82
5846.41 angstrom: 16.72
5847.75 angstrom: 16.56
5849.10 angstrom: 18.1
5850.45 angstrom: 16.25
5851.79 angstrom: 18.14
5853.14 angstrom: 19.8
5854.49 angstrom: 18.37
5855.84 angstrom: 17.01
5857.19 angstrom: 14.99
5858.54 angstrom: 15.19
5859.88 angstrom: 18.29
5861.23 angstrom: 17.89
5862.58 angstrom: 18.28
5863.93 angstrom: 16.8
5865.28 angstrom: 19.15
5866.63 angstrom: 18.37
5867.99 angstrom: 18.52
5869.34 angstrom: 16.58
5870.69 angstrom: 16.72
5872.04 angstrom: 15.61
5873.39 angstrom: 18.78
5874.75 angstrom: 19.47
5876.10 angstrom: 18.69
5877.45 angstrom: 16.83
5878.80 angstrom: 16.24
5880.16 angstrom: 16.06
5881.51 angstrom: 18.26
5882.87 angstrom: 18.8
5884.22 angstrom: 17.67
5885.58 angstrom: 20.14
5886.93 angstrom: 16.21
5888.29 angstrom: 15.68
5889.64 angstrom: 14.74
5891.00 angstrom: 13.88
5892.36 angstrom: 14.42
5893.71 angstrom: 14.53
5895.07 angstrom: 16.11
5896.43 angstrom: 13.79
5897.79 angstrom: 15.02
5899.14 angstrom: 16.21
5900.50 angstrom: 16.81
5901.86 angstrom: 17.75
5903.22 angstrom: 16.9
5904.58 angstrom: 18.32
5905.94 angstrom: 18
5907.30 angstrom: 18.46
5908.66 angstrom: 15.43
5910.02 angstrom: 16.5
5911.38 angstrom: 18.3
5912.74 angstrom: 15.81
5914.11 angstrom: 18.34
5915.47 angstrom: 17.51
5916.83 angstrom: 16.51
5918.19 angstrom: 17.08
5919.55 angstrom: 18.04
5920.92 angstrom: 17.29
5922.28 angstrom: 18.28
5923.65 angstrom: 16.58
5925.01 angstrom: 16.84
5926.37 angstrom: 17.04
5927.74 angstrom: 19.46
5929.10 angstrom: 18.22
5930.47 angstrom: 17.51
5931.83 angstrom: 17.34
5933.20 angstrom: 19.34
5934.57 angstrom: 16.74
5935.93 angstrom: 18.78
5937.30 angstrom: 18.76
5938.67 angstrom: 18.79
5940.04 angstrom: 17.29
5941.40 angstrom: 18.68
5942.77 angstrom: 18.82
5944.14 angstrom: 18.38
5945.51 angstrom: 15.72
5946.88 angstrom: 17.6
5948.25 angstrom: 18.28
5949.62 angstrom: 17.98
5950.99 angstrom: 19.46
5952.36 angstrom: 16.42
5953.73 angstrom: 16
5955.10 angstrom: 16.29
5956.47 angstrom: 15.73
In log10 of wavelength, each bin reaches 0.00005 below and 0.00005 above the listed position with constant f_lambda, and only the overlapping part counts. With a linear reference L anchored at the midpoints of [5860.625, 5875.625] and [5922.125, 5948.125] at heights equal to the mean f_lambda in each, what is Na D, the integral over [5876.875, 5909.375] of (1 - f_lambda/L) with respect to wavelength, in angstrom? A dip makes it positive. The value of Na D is 2.5 angstrom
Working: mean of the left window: 17.8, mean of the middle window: 16.5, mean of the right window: 17.9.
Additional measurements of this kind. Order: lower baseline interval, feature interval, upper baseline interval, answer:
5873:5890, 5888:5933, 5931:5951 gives 2.6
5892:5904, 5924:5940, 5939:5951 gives -0.6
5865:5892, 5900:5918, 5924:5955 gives 0.3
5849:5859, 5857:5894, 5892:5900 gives -2.2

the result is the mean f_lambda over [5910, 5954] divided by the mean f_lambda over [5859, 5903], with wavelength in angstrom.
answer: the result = 1.05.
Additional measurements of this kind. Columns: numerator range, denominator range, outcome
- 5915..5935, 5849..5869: 1.00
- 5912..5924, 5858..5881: 0.99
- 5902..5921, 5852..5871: 0.99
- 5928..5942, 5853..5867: 1.04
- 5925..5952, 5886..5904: 1.16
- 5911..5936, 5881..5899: 1.09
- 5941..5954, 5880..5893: 1.07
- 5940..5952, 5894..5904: 1.12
